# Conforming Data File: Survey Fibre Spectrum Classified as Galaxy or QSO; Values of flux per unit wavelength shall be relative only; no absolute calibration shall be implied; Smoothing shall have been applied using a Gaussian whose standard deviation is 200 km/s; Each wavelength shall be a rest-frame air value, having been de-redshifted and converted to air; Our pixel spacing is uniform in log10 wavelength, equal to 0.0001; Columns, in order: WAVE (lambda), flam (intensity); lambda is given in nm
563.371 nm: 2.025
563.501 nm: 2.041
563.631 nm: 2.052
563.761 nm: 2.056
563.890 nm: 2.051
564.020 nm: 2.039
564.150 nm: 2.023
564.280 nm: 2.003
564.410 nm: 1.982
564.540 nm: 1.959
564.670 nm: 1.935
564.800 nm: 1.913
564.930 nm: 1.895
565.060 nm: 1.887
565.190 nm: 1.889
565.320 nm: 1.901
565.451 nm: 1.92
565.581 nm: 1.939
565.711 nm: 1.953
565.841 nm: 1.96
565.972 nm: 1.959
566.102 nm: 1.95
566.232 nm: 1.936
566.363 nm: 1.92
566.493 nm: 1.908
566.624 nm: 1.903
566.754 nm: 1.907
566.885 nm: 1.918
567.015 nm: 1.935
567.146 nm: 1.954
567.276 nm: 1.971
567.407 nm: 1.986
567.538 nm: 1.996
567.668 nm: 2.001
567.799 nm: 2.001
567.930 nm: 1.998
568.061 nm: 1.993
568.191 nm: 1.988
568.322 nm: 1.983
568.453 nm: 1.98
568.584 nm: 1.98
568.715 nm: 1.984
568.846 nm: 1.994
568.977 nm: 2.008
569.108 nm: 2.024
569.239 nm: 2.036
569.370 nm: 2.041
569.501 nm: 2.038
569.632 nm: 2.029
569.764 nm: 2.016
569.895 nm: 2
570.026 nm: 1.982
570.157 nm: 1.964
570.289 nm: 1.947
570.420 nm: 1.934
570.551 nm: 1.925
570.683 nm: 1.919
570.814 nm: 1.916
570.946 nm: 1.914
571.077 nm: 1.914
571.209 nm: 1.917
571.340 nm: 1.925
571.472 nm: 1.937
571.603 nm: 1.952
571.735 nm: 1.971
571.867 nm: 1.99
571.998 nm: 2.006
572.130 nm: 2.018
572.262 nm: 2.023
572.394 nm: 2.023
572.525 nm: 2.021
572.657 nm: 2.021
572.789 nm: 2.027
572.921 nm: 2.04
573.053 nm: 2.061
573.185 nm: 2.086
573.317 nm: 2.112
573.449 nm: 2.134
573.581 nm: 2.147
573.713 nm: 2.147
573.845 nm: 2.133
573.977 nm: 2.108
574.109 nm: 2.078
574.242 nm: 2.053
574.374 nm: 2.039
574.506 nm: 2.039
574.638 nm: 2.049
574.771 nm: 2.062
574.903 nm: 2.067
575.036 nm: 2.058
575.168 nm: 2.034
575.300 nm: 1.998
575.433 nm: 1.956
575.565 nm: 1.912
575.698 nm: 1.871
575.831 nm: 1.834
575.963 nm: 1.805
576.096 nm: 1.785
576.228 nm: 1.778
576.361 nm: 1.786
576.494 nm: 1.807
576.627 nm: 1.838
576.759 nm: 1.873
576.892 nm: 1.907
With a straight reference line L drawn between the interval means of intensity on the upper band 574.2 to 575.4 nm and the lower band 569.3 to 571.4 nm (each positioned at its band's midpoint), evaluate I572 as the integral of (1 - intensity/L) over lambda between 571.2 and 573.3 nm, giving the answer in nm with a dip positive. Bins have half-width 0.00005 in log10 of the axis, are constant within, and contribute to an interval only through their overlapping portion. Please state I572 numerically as -0.01 nm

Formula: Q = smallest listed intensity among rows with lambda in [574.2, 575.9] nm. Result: 1.834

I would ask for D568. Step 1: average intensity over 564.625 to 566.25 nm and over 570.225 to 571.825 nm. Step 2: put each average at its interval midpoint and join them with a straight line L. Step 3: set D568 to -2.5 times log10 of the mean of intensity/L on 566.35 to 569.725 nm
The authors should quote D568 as -0.029 mag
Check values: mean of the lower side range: 1.93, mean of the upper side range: 1.93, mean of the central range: 1.98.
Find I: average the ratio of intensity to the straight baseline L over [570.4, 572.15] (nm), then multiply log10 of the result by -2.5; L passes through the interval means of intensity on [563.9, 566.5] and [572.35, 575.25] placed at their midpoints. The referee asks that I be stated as 0.05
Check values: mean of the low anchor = 1.95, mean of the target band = 1.94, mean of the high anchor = 2.07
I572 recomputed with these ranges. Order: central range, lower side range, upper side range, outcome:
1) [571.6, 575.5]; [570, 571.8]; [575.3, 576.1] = -0.30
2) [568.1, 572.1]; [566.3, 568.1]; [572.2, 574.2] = 0.08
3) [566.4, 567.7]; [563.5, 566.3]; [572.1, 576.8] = 0.02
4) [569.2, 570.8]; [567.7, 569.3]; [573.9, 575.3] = 0.02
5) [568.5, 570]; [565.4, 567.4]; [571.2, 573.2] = -0.03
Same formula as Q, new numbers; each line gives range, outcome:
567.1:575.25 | 1.914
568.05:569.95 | 1.98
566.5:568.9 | 1.903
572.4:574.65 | 2.021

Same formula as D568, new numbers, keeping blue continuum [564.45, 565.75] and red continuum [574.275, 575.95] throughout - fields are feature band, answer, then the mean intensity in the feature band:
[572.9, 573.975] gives -0.071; 2.11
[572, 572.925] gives -0.028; 2.02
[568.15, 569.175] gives -0.026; 1.99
